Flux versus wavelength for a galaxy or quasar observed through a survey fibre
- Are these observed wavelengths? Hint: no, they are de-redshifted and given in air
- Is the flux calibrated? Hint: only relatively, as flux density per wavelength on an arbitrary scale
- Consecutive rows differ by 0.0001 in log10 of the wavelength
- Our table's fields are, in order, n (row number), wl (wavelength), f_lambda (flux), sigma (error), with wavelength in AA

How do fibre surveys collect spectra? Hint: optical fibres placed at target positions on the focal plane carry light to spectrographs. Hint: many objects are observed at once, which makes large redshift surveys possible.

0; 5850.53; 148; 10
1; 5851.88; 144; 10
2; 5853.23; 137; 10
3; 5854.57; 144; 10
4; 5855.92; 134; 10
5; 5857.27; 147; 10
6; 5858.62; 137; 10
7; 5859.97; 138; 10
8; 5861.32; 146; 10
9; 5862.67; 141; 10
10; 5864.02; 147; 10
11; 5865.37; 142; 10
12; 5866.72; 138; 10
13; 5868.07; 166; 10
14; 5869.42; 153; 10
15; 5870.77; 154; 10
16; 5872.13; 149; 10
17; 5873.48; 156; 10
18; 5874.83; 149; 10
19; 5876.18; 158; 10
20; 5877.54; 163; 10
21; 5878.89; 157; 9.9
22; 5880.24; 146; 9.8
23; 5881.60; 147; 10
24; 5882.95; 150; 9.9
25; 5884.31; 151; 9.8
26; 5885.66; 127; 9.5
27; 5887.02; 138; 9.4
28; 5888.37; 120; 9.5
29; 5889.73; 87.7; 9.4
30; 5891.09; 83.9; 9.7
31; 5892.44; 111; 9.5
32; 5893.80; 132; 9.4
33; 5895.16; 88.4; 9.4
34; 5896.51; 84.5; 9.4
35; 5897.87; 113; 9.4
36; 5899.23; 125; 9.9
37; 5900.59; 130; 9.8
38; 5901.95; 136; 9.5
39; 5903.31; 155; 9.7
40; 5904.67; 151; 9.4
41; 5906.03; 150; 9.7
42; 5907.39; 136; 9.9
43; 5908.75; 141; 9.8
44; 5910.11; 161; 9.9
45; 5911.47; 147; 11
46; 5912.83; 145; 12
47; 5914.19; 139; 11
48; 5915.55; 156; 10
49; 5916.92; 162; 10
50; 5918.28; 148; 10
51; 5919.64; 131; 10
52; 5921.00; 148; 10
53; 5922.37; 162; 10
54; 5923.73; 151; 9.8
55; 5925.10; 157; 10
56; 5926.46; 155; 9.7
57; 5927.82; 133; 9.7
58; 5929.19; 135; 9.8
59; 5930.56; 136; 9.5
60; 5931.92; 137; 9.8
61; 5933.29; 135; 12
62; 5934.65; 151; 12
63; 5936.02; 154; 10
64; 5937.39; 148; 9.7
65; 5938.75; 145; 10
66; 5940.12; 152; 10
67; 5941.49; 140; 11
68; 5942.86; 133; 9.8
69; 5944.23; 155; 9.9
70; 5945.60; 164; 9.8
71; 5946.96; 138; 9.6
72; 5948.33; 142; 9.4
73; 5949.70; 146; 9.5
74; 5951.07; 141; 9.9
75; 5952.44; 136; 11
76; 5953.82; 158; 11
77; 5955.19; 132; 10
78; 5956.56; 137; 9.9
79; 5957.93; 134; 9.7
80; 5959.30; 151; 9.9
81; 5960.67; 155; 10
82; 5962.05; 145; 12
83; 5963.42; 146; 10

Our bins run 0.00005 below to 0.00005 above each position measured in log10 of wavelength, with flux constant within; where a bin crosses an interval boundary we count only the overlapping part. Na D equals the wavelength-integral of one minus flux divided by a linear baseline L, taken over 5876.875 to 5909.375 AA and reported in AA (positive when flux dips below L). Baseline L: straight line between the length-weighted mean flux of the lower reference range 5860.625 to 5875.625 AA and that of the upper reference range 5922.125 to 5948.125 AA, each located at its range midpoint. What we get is 3.9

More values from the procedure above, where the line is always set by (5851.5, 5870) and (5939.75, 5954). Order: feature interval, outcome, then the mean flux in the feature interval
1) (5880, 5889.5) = 0.5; 137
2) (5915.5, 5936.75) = -0.3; 147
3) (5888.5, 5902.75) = 3.4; 110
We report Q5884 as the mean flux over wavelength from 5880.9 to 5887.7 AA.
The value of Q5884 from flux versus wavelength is 143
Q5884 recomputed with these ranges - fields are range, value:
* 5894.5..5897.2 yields 86.7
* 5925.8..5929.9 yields 141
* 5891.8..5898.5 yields 106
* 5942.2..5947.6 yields 148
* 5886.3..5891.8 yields 108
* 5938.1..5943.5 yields 142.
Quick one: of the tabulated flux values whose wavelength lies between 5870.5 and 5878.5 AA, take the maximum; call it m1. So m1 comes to 163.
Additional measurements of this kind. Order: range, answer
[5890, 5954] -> 164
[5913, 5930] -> 162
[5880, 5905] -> 155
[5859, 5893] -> 166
